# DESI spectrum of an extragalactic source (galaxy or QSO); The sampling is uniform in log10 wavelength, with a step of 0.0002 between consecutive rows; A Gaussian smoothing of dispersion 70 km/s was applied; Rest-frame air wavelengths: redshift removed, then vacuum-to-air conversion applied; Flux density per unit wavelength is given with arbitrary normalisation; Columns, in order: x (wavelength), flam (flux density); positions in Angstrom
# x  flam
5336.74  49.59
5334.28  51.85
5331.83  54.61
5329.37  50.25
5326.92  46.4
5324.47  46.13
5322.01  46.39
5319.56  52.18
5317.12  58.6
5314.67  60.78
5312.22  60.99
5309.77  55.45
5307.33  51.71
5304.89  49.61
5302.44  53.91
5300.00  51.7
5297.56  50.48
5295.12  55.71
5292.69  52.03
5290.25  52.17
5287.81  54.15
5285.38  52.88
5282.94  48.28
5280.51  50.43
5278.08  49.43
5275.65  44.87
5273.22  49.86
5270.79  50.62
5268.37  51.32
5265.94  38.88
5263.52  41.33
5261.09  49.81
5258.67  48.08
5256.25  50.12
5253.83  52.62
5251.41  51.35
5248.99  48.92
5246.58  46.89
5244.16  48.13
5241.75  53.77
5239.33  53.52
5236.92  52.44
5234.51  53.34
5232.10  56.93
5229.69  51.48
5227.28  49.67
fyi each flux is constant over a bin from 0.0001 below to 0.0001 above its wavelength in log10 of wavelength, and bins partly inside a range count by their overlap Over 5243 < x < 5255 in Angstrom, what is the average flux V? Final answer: 49.6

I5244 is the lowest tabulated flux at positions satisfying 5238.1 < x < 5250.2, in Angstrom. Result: 46.89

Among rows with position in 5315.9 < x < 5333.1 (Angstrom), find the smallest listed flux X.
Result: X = 46.13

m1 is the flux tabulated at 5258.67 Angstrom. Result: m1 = 48.08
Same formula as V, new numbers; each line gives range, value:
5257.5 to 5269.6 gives 45.9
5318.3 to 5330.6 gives 48.3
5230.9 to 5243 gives 54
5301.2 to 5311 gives 52.7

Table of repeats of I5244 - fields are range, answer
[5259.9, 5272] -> 38.88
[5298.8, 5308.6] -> 49.61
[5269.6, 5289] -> 44.87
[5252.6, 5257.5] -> 50.12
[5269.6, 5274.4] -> 49.86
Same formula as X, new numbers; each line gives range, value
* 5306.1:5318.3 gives 51.71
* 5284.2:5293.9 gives 52.03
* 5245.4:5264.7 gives 41.33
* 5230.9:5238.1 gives 52.44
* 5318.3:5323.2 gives 46.39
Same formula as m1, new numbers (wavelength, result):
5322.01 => 46.39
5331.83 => 54.61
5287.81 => 54.15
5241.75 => 53.77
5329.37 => 50.25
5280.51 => 50.43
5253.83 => 52.62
